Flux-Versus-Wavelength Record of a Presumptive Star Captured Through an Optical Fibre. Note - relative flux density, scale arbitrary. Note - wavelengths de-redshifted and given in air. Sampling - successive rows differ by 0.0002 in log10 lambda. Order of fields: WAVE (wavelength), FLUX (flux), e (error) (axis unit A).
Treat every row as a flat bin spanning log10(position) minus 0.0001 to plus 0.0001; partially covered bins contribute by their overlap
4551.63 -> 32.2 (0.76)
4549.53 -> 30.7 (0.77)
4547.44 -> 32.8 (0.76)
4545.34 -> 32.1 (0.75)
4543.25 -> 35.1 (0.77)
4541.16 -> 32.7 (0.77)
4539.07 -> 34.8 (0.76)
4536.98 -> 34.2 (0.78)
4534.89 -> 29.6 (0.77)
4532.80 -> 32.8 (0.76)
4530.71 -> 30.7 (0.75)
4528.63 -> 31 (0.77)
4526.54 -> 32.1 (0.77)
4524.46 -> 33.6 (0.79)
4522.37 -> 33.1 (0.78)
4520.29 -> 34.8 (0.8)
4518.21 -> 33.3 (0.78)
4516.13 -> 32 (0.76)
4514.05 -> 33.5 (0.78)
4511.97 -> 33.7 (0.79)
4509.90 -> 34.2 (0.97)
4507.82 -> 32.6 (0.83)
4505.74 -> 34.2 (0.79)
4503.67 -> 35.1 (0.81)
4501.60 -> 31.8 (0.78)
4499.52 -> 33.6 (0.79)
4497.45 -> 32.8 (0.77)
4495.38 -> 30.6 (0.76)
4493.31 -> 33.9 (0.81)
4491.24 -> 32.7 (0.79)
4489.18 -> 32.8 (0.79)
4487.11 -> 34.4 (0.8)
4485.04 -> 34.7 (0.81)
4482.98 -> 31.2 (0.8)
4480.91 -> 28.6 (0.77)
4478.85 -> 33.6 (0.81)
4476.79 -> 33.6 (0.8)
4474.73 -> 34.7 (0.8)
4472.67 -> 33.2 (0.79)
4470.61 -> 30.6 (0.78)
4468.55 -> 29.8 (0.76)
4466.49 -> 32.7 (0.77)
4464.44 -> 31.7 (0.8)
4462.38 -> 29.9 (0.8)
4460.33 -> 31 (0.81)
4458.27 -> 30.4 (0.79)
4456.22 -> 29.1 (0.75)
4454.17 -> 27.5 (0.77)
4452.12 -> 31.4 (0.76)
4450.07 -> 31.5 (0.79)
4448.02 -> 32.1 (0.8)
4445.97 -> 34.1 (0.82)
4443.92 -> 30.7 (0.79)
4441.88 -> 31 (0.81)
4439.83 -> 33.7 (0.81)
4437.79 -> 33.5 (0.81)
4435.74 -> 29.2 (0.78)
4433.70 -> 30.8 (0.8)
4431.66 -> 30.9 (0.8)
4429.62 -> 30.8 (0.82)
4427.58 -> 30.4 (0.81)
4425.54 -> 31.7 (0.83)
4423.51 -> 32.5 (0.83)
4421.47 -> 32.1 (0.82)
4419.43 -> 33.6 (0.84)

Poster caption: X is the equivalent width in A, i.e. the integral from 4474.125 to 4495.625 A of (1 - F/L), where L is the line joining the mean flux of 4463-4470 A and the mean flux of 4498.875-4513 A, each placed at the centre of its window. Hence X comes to -0.3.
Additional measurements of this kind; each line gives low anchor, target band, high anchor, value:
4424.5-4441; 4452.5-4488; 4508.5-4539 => 0.5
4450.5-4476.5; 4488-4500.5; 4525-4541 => -0.5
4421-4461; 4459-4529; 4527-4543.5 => -1.7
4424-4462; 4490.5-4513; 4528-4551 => -0.9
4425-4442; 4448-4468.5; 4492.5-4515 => 0.9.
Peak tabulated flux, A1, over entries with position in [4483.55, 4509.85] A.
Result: 35.1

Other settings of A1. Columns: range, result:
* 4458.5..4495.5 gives 34.7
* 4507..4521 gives 34.8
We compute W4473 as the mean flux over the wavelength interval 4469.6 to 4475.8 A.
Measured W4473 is 32.8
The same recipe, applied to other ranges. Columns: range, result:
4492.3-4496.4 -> 32.2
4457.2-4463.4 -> 30.4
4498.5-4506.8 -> 33.7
